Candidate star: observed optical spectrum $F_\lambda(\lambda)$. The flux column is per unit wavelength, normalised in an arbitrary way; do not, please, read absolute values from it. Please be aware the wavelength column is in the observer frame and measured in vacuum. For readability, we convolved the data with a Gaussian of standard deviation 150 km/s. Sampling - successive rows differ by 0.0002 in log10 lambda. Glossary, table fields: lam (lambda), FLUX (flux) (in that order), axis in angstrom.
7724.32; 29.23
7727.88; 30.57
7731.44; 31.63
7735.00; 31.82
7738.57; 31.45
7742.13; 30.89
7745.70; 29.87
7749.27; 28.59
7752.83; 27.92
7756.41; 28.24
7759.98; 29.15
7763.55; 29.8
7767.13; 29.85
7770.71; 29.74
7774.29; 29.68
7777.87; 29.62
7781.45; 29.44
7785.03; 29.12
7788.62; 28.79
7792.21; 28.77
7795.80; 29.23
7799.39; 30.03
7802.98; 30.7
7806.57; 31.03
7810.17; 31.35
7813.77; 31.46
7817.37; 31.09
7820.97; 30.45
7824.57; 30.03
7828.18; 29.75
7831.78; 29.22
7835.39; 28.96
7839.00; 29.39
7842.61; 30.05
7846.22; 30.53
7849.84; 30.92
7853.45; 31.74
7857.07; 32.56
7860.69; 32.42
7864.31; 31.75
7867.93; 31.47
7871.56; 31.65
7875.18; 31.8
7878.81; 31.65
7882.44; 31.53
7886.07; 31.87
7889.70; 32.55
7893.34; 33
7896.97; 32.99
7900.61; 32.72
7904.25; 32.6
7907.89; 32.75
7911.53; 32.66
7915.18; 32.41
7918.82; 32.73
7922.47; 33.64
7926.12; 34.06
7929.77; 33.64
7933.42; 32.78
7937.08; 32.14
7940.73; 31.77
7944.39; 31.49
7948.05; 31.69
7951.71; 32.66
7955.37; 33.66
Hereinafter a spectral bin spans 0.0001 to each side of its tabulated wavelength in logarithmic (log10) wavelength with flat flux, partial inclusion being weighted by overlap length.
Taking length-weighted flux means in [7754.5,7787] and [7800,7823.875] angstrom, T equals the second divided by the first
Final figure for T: 1.1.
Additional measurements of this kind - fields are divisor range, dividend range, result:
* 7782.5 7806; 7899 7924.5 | 1.11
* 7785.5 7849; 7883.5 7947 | 1.09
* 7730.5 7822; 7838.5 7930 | 1.07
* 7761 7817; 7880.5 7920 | 1.09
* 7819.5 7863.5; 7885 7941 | 1.07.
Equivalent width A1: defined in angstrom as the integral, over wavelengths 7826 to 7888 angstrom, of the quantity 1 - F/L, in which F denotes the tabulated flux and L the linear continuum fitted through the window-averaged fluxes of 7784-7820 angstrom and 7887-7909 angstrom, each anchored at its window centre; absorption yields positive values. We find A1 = 1.2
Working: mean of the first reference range 30.2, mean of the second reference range 32.7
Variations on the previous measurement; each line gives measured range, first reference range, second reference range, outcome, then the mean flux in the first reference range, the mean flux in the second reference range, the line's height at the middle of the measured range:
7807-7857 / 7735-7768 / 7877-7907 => 1.17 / 29.6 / 32.4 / 31.2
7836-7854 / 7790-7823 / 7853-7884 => 0.56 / 30.4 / 31.8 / 31.3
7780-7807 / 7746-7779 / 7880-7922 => 0.34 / 29.2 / 32.6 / 29.9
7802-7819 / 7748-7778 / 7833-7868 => -0.58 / 29.2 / 30.9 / 30.1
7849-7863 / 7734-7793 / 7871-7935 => -0.17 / 29.6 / 32.6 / 31.6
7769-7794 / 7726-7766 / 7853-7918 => 1.02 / 30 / 32.2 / 30.6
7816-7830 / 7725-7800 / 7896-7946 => 0.25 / 29.7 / 32.7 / 30.9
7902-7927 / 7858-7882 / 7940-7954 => -0.81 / 31.8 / 32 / 31.9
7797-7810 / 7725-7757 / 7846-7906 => 0.16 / 30.1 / 32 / 31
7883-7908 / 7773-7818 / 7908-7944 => -0.33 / 30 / 32.8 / 32.2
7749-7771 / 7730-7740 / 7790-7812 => 1.44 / 31.6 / 30.2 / 31.1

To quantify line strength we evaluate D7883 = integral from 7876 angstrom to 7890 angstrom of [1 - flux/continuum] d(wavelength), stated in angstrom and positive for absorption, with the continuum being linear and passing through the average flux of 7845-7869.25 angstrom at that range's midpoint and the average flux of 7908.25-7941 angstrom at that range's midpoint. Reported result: 0.1 angstrom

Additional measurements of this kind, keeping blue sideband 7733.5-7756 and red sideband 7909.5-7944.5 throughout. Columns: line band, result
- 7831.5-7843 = 0.75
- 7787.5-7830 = 0.96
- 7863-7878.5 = 0.12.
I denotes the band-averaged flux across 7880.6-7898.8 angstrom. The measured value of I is 32.4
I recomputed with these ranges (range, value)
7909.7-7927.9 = 33.1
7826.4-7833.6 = 29.5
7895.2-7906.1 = 32.8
